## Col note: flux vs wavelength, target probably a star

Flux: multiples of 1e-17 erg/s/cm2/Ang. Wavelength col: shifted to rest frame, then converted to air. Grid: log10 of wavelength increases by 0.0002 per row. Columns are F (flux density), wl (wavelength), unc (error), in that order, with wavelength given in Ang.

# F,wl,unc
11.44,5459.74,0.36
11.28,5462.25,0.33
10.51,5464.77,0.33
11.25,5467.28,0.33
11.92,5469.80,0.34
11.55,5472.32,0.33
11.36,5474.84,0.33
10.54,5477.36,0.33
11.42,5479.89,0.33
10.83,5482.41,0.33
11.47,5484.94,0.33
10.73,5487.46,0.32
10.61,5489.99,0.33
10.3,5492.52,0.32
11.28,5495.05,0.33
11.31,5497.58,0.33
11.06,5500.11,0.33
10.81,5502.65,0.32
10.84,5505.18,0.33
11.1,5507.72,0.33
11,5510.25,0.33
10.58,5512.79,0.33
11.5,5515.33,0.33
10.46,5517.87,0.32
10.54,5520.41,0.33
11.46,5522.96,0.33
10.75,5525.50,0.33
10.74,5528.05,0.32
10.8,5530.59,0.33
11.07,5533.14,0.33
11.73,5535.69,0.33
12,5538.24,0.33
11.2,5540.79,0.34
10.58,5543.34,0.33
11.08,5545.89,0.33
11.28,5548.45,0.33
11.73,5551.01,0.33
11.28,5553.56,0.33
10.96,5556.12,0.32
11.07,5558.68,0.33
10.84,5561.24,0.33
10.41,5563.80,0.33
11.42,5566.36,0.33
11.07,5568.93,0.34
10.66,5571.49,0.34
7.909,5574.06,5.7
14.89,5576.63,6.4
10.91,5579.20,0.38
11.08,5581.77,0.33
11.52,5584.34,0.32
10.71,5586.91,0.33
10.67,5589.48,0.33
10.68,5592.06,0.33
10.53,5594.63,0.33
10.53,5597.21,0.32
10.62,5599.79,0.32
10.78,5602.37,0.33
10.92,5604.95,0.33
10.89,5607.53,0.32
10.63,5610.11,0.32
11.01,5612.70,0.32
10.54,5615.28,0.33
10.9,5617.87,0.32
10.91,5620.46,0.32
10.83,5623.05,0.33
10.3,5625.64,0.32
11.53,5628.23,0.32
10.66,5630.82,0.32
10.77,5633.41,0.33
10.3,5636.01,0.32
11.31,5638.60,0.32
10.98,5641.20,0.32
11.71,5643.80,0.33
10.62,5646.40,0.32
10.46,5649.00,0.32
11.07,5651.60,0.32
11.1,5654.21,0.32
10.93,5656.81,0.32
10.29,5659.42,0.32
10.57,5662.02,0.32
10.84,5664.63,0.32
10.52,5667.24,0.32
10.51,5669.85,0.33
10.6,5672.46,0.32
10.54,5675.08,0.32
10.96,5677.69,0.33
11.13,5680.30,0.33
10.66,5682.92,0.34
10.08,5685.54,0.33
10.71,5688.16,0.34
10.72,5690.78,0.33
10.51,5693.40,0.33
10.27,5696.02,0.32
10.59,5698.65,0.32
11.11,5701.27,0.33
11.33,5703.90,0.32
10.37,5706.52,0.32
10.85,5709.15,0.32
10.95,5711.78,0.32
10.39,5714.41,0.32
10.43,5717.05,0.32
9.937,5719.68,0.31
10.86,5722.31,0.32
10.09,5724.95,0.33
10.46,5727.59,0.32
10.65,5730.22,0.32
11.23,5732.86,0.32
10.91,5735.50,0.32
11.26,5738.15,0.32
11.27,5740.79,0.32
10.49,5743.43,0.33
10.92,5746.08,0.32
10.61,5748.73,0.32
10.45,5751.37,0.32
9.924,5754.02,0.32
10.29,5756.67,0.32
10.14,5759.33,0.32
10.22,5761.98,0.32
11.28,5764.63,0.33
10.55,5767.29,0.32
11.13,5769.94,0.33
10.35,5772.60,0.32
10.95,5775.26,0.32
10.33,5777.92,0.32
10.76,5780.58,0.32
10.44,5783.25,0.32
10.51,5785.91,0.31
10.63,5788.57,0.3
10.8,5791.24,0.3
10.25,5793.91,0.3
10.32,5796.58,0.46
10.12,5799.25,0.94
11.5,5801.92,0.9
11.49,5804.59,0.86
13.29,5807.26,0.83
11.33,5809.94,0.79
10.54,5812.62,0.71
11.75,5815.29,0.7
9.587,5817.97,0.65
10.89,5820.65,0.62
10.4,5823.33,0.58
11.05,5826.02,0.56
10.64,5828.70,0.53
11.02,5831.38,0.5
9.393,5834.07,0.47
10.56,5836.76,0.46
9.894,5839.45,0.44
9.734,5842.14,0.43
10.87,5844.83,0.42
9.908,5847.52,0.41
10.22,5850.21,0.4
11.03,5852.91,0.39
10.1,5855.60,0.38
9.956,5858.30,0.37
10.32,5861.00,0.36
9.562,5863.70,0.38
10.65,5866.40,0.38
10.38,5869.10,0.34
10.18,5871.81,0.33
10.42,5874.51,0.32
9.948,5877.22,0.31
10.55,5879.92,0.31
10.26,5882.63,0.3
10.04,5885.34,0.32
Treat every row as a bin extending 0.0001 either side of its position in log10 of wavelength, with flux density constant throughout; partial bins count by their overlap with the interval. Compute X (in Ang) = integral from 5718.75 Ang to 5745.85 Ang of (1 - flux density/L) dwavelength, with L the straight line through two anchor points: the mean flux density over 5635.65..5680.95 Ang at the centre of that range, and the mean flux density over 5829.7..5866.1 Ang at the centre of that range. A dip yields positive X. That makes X -0.4 Ang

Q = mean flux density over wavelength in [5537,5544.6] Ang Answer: 11.3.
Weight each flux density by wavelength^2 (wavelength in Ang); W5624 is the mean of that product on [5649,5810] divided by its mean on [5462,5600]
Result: 1.04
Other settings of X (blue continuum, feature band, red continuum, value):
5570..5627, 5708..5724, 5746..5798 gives 0.1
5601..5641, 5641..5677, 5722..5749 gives 0.2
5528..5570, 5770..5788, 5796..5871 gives 0.2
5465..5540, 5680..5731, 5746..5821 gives 1.1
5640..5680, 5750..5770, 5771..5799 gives 0.2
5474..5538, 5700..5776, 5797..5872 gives 0.3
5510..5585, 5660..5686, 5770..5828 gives 0.7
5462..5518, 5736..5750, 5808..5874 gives -0.4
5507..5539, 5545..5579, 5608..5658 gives -0.4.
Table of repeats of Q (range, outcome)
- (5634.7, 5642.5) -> 10.9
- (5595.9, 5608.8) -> 10.7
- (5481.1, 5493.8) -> 10.8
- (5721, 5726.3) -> 10.5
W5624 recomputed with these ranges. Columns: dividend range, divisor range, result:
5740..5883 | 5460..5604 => 1.06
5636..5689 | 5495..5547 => 1.03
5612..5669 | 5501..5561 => 1.02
